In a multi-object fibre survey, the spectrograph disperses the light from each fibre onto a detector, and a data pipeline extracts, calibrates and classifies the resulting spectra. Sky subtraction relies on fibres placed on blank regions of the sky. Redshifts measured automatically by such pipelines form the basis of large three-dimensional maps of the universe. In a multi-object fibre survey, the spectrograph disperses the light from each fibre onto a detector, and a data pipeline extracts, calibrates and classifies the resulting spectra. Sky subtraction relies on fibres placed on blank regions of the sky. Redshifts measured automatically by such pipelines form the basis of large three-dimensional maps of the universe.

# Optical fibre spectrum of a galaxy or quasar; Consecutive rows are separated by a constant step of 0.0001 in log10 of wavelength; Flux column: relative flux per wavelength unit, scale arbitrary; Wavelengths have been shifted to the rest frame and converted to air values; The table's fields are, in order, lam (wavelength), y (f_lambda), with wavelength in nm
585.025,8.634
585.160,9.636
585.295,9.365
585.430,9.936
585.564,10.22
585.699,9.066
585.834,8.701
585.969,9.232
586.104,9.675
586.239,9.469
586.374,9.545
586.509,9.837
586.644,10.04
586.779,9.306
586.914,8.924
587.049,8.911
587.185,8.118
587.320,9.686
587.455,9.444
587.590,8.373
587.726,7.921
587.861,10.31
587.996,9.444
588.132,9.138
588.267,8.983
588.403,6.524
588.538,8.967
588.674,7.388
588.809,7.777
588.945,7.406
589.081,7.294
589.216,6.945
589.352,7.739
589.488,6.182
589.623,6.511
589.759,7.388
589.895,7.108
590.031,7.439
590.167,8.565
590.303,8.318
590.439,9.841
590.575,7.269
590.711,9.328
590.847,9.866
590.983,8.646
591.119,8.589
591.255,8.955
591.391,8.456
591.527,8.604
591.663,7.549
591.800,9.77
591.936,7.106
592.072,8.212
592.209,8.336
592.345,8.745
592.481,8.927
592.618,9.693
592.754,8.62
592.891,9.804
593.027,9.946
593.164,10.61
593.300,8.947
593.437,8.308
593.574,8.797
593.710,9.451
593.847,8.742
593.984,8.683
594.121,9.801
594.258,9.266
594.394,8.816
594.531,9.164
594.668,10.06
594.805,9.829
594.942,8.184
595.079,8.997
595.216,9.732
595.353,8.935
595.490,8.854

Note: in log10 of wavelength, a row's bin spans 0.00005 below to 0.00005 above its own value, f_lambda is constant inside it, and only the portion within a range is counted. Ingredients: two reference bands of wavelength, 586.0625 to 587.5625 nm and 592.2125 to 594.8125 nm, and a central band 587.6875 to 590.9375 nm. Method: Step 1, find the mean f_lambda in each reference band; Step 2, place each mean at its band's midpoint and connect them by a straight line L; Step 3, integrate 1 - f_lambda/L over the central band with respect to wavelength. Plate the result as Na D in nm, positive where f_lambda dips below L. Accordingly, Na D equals 0.43 nm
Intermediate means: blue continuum 9.33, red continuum 9.24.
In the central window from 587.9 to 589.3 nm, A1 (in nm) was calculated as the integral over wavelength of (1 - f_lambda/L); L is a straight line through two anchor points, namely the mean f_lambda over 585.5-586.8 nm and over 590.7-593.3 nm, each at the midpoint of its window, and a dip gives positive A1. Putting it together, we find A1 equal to 0.19 nm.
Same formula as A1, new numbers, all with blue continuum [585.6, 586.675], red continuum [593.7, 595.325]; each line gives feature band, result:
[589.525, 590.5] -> 0.16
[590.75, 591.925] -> 0.07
